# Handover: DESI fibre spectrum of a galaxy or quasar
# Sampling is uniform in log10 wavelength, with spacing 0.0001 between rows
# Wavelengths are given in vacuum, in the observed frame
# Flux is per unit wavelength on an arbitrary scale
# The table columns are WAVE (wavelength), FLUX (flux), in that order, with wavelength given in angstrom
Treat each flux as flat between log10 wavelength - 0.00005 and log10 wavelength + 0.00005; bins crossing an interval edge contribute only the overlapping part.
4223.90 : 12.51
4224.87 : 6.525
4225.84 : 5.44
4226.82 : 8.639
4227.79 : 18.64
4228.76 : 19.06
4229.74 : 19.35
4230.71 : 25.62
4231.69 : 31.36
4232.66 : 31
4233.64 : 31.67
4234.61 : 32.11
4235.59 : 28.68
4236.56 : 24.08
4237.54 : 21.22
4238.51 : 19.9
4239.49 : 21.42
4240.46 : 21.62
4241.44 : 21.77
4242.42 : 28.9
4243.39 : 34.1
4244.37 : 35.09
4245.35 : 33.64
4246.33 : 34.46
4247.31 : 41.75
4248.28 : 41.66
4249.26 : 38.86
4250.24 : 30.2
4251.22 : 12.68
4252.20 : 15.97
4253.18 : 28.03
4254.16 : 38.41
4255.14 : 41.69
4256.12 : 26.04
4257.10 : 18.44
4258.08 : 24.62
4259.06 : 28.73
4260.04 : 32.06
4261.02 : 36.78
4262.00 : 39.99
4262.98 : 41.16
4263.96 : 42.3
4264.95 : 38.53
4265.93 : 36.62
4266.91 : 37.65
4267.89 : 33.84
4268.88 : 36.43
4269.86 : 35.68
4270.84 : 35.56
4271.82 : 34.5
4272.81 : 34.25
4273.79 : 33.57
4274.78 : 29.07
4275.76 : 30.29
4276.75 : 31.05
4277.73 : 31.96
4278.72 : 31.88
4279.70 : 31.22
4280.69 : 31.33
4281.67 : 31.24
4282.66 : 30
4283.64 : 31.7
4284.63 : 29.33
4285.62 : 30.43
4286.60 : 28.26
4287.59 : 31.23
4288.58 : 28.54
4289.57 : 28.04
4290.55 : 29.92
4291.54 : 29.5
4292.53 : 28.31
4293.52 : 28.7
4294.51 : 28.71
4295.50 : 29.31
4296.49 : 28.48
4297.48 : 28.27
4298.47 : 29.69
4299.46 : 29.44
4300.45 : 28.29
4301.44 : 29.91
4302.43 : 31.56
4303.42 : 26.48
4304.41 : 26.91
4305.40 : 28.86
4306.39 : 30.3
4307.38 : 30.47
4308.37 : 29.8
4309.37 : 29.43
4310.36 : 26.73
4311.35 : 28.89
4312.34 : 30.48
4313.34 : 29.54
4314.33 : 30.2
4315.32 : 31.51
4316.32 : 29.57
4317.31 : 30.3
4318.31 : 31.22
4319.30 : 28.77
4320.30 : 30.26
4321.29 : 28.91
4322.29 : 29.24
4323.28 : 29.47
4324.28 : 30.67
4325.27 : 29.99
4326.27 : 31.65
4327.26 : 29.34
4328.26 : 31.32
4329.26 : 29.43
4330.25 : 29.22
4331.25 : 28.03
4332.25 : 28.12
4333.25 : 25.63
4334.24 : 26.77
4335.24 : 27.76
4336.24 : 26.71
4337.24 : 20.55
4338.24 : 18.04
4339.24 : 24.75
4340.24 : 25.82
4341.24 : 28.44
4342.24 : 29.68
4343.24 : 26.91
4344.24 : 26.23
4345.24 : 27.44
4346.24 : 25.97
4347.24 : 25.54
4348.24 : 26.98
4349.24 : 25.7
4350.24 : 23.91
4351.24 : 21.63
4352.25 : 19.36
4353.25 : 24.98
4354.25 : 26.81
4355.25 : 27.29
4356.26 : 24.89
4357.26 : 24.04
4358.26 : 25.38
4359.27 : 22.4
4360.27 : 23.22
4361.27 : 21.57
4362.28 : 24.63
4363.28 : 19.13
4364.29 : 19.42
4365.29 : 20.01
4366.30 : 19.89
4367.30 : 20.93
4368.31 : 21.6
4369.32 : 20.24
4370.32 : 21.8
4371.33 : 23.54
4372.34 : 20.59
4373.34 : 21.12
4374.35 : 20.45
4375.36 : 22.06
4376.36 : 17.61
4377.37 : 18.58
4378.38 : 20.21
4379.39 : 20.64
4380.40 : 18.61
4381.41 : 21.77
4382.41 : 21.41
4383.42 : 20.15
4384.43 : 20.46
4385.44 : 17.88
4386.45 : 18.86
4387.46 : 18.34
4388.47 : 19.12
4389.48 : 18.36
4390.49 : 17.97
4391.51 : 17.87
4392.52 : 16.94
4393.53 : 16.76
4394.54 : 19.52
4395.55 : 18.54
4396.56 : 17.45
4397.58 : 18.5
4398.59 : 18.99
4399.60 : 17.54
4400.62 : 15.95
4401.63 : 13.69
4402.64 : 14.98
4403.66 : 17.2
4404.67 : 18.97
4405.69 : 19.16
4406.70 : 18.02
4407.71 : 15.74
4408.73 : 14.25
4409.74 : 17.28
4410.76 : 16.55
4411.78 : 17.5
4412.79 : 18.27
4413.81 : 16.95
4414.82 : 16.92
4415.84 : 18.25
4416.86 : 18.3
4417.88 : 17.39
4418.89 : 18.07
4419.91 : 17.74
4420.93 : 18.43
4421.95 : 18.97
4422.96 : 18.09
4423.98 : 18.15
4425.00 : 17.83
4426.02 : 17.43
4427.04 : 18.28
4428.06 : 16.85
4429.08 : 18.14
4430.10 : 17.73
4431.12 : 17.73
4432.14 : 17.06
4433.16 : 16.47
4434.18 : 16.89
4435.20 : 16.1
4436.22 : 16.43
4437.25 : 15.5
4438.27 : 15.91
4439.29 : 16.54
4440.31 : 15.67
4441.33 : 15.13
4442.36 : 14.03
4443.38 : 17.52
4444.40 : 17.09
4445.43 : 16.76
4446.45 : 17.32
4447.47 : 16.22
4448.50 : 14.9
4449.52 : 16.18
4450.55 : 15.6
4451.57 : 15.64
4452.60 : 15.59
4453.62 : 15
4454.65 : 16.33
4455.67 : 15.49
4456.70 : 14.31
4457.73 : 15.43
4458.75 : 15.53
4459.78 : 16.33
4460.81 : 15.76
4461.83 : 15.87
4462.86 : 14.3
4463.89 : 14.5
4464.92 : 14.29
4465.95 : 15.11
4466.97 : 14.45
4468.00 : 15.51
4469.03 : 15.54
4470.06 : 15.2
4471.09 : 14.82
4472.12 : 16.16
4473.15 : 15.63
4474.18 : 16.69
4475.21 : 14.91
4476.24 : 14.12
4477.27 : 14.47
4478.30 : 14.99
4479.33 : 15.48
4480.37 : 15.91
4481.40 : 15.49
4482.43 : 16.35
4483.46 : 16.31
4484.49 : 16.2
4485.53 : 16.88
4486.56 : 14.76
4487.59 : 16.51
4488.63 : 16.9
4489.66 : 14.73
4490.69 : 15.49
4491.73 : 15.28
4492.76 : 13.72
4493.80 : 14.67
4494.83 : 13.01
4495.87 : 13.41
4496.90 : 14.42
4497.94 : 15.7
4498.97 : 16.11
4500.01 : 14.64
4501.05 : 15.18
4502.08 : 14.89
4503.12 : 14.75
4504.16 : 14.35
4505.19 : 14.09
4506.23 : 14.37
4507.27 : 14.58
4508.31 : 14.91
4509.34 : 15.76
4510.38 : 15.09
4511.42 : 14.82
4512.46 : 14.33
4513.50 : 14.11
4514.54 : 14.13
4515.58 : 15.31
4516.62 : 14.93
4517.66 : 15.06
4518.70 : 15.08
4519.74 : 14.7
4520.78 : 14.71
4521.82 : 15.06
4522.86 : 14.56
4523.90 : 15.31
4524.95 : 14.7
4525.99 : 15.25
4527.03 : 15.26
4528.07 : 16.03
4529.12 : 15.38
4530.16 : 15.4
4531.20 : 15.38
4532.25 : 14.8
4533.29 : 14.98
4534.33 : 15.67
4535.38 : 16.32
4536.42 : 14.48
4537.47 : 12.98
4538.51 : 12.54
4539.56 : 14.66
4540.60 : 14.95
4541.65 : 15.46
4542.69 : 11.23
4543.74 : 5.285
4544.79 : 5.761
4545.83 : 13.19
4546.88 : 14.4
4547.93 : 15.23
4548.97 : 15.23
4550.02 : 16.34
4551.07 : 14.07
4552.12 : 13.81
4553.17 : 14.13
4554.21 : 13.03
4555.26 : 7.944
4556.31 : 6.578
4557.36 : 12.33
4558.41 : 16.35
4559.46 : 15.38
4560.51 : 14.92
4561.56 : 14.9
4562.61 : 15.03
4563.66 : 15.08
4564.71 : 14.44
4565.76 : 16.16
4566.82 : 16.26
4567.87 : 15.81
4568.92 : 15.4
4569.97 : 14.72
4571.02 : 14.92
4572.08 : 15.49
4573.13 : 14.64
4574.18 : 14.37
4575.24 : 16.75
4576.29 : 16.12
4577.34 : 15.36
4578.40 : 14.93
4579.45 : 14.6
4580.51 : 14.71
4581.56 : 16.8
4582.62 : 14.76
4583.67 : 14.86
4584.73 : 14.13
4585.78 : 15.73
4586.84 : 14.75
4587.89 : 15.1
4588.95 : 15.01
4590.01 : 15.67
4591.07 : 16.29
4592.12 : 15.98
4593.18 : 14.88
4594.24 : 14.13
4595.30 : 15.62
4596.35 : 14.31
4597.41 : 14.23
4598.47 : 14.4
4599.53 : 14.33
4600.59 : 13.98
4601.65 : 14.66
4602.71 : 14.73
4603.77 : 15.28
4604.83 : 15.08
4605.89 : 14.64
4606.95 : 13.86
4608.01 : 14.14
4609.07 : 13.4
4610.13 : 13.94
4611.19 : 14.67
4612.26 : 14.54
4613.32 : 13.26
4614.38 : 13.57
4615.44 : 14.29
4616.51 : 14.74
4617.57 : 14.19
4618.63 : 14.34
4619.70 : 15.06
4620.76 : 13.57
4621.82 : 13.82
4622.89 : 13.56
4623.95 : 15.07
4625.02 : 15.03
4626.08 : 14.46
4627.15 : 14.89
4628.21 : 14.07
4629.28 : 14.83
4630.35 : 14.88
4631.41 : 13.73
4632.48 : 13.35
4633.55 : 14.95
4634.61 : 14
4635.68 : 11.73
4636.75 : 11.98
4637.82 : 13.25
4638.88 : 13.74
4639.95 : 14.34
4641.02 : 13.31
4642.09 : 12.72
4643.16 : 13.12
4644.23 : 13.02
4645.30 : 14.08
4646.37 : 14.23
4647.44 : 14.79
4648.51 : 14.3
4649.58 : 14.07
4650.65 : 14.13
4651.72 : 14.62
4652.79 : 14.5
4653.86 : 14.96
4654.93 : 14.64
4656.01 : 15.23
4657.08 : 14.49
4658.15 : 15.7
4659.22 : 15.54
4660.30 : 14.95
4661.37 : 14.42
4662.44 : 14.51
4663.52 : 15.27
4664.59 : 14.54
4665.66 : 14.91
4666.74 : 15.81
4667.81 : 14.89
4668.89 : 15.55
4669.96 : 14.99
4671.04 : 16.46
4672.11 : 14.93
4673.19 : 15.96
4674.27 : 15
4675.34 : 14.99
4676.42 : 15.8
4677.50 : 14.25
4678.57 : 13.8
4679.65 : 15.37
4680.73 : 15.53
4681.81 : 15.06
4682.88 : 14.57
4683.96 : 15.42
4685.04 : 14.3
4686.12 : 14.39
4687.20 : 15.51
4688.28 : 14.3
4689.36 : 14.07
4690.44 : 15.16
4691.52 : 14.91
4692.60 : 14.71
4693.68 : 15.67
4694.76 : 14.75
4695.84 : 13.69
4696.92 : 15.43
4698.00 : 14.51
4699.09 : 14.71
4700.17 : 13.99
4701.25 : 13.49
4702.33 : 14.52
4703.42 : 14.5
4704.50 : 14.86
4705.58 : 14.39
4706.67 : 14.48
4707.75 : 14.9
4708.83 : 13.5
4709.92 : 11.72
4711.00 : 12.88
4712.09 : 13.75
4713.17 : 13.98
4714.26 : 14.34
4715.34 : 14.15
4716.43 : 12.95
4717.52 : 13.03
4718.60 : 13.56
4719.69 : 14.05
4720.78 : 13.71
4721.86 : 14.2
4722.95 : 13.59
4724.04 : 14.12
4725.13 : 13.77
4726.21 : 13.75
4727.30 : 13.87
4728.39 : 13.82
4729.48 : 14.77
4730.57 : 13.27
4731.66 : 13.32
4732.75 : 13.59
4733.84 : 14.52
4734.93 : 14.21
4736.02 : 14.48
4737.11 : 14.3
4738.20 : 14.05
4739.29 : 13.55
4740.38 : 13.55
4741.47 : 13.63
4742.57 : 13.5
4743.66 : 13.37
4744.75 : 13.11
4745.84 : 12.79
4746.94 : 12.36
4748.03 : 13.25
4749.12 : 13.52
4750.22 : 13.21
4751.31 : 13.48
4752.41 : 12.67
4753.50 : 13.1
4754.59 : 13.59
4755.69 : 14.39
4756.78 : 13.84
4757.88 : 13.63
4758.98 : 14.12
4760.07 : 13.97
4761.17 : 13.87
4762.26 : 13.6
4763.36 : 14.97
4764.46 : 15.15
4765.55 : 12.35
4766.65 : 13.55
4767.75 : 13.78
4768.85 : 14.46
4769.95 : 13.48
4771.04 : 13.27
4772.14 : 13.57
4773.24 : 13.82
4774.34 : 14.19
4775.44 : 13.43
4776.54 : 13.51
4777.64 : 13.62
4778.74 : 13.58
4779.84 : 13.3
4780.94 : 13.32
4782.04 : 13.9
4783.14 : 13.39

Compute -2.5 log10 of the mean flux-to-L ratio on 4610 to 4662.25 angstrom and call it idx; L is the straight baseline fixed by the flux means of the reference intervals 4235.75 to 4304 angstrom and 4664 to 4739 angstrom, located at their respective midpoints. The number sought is 0.19 mag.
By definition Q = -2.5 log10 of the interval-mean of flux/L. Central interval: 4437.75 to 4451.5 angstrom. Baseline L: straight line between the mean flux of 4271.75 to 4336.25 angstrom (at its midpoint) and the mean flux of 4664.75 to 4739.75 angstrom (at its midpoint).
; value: 0.45 mag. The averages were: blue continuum 29.7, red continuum 14.4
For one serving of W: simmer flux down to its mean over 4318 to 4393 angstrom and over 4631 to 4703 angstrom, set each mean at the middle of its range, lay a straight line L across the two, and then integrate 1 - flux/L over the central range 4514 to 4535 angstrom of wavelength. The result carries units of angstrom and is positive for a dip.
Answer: 4.1 angstrom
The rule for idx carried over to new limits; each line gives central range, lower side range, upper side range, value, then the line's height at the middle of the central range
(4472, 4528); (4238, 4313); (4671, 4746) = 0.42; 22.2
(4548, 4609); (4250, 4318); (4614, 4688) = 0.20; 17.7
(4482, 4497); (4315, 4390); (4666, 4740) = 0.32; 20.5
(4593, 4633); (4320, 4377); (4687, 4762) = 0.19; 17.2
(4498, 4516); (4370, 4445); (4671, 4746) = 0.13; 16.7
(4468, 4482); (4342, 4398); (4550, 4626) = 0.18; 18.2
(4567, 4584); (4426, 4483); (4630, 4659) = -0.04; 14.7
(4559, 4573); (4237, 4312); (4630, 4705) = 0.22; 18.7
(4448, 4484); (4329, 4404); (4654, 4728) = 0.27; 19.7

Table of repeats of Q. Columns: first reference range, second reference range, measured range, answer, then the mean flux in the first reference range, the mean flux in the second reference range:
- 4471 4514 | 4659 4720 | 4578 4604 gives -0.007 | 15.1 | 14.6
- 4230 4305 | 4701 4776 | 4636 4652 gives 0.245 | 30.6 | 13.7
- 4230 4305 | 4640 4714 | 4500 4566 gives 0.384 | 30.6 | 14.6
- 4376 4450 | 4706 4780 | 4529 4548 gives 0.191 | 17.6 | 13.7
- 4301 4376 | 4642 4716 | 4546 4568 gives 0.308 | 26.2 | 14.6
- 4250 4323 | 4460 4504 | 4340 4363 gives 0.018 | 30.6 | 15.2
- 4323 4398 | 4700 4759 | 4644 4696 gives 0.026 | 23.1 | 13.7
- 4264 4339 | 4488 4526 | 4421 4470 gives 0.194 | 30.1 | 14.8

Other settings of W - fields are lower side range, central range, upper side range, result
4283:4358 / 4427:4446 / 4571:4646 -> 5.0 angstrom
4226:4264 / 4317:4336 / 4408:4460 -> -4.8 angstrom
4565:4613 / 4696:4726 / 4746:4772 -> 0.1 angstrom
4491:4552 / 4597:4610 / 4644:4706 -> 0.2 angstrom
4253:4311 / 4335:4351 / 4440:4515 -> 0.5 angstrom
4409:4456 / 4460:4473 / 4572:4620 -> 1.0 angstrom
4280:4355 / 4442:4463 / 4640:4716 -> 6.7 angstrom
